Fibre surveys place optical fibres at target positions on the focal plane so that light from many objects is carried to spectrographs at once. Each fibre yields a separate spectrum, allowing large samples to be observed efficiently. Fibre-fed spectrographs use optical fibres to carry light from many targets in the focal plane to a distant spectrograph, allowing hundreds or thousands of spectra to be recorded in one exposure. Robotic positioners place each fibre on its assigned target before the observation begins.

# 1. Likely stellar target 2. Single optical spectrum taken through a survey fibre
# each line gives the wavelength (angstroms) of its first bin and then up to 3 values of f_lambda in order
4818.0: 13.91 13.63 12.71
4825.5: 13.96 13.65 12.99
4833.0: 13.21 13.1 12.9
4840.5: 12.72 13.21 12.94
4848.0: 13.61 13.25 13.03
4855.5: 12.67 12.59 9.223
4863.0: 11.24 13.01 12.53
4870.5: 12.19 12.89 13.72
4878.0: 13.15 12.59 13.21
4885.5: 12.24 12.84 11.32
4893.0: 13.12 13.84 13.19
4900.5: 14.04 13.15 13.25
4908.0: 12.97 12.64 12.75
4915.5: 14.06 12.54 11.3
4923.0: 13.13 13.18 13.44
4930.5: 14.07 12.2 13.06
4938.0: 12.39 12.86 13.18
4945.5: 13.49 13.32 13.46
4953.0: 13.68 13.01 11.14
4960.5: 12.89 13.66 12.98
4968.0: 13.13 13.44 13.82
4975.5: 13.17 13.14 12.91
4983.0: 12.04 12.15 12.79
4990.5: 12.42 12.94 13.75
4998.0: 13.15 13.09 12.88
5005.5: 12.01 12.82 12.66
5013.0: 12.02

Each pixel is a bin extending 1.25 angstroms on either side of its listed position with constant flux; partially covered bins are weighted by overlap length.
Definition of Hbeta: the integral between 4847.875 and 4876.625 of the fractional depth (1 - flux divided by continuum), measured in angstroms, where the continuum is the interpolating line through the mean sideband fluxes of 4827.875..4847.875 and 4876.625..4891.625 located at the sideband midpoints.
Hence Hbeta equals 0.8 angstroms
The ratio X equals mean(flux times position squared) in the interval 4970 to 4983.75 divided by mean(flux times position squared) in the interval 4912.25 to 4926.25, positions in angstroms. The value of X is 1.0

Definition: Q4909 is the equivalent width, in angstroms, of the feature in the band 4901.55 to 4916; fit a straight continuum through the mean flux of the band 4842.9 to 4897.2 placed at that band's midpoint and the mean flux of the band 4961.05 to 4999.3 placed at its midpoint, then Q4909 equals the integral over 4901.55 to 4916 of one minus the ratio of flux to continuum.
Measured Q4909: -0.36 angstroms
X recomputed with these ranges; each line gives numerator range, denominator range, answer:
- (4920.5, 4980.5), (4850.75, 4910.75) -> 1.06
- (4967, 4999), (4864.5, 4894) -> 1.06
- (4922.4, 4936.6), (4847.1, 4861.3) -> 1.09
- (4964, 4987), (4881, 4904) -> 1.03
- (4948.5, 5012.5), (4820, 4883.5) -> 1.06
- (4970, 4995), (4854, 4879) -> 1.10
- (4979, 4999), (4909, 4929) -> 1.02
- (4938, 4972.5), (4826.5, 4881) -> 1.07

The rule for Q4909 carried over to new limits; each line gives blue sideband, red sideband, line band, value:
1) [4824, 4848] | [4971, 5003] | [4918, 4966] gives 0.26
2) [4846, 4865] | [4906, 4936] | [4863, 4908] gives -1.13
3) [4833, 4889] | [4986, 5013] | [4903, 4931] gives -0.61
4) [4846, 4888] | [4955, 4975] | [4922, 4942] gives -0.27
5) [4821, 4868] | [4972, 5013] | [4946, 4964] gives -0.30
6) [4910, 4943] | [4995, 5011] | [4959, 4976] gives -0.50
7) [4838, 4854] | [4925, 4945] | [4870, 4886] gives 0.22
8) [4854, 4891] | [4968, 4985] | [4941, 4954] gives -0.53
